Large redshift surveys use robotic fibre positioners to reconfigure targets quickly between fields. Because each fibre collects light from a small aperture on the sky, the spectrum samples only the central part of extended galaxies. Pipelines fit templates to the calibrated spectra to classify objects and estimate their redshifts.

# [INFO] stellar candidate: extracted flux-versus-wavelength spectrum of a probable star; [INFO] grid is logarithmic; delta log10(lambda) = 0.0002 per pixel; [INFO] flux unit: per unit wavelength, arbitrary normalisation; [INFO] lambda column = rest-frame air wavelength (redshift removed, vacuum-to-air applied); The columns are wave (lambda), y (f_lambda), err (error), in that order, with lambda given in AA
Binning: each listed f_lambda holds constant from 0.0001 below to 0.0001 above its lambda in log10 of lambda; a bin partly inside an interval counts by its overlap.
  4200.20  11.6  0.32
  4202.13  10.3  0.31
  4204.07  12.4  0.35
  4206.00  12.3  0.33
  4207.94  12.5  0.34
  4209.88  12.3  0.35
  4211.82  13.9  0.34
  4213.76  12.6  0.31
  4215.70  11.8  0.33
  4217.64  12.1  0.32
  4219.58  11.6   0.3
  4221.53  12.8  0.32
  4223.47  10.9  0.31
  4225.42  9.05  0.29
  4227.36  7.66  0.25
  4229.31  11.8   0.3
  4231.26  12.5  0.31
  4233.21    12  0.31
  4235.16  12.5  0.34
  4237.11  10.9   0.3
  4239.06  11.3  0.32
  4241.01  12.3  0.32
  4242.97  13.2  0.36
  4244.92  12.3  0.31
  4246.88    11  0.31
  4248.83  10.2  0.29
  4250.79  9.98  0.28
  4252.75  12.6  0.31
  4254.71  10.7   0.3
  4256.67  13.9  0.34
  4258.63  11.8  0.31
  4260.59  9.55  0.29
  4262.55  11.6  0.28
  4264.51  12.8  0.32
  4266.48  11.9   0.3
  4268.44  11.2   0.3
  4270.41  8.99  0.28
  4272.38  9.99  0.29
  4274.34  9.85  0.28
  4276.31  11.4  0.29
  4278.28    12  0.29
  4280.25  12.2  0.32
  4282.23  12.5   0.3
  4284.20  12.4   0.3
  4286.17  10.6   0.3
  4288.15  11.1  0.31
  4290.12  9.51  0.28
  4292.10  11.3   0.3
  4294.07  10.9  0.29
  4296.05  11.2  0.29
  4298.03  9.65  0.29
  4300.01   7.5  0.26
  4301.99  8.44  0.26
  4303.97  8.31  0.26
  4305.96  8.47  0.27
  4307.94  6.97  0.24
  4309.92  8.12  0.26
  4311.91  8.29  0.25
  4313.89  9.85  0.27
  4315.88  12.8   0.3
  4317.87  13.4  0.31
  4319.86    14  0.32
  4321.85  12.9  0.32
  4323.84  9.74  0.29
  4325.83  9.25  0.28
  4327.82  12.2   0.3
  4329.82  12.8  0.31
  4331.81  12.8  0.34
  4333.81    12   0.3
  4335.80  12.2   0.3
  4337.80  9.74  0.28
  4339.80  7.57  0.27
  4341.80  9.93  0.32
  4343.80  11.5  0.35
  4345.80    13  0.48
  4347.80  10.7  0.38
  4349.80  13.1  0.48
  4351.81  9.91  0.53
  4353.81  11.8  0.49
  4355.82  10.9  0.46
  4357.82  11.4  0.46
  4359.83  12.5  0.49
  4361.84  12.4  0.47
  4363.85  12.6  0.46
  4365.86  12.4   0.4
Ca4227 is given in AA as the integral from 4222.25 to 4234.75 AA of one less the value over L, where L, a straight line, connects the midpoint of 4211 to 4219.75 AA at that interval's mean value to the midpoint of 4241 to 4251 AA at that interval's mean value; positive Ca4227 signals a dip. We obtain 1.3 AA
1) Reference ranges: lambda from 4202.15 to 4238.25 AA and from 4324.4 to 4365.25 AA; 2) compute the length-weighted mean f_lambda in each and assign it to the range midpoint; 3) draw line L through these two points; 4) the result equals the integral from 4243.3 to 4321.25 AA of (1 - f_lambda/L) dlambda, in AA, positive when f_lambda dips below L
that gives 5.3 AA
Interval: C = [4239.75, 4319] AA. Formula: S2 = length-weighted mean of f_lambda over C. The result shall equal 10.8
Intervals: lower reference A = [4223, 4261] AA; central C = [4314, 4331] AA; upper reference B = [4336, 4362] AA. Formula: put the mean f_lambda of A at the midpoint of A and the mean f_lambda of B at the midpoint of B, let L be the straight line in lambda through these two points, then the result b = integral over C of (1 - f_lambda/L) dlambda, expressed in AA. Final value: -1.3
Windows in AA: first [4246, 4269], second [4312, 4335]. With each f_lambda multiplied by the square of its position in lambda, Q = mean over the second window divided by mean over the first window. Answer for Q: 1.07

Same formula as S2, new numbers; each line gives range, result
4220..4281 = 11.3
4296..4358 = 10.6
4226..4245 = 11.6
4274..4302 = 10.8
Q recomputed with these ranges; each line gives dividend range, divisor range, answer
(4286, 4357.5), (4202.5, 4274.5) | 0.96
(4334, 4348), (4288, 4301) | 1.09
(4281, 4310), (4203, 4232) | 0.87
